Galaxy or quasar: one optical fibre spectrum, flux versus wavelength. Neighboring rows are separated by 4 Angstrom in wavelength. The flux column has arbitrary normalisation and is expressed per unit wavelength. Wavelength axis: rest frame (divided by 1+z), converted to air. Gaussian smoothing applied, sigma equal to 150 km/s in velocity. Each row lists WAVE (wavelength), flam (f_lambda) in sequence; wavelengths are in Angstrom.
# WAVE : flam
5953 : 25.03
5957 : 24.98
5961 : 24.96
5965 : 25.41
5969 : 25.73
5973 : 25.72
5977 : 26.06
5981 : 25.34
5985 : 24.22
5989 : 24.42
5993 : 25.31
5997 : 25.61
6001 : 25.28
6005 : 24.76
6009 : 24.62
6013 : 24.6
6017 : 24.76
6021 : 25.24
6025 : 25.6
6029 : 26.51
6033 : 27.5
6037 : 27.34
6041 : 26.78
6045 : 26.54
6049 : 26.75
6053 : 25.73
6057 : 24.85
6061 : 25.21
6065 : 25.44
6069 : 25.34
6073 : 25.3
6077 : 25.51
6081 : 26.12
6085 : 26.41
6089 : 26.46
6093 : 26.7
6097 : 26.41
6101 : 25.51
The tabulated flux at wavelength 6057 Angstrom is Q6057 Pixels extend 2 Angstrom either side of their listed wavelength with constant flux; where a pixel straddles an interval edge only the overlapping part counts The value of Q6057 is 24.85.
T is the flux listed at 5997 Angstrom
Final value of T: 25.61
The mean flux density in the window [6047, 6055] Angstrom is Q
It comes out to 26.2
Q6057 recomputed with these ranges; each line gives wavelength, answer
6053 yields 25.73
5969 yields 25.73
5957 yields 24.98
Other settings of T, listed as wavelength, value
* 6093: 26.7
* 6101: 25.51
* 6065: 25.44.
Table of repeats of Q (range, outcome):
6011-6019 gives 24.7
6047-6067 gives 25.6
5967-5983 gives 25.7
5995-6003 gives 25.4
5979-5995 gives 24.8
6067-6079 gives 25.4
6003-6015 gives 24.7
